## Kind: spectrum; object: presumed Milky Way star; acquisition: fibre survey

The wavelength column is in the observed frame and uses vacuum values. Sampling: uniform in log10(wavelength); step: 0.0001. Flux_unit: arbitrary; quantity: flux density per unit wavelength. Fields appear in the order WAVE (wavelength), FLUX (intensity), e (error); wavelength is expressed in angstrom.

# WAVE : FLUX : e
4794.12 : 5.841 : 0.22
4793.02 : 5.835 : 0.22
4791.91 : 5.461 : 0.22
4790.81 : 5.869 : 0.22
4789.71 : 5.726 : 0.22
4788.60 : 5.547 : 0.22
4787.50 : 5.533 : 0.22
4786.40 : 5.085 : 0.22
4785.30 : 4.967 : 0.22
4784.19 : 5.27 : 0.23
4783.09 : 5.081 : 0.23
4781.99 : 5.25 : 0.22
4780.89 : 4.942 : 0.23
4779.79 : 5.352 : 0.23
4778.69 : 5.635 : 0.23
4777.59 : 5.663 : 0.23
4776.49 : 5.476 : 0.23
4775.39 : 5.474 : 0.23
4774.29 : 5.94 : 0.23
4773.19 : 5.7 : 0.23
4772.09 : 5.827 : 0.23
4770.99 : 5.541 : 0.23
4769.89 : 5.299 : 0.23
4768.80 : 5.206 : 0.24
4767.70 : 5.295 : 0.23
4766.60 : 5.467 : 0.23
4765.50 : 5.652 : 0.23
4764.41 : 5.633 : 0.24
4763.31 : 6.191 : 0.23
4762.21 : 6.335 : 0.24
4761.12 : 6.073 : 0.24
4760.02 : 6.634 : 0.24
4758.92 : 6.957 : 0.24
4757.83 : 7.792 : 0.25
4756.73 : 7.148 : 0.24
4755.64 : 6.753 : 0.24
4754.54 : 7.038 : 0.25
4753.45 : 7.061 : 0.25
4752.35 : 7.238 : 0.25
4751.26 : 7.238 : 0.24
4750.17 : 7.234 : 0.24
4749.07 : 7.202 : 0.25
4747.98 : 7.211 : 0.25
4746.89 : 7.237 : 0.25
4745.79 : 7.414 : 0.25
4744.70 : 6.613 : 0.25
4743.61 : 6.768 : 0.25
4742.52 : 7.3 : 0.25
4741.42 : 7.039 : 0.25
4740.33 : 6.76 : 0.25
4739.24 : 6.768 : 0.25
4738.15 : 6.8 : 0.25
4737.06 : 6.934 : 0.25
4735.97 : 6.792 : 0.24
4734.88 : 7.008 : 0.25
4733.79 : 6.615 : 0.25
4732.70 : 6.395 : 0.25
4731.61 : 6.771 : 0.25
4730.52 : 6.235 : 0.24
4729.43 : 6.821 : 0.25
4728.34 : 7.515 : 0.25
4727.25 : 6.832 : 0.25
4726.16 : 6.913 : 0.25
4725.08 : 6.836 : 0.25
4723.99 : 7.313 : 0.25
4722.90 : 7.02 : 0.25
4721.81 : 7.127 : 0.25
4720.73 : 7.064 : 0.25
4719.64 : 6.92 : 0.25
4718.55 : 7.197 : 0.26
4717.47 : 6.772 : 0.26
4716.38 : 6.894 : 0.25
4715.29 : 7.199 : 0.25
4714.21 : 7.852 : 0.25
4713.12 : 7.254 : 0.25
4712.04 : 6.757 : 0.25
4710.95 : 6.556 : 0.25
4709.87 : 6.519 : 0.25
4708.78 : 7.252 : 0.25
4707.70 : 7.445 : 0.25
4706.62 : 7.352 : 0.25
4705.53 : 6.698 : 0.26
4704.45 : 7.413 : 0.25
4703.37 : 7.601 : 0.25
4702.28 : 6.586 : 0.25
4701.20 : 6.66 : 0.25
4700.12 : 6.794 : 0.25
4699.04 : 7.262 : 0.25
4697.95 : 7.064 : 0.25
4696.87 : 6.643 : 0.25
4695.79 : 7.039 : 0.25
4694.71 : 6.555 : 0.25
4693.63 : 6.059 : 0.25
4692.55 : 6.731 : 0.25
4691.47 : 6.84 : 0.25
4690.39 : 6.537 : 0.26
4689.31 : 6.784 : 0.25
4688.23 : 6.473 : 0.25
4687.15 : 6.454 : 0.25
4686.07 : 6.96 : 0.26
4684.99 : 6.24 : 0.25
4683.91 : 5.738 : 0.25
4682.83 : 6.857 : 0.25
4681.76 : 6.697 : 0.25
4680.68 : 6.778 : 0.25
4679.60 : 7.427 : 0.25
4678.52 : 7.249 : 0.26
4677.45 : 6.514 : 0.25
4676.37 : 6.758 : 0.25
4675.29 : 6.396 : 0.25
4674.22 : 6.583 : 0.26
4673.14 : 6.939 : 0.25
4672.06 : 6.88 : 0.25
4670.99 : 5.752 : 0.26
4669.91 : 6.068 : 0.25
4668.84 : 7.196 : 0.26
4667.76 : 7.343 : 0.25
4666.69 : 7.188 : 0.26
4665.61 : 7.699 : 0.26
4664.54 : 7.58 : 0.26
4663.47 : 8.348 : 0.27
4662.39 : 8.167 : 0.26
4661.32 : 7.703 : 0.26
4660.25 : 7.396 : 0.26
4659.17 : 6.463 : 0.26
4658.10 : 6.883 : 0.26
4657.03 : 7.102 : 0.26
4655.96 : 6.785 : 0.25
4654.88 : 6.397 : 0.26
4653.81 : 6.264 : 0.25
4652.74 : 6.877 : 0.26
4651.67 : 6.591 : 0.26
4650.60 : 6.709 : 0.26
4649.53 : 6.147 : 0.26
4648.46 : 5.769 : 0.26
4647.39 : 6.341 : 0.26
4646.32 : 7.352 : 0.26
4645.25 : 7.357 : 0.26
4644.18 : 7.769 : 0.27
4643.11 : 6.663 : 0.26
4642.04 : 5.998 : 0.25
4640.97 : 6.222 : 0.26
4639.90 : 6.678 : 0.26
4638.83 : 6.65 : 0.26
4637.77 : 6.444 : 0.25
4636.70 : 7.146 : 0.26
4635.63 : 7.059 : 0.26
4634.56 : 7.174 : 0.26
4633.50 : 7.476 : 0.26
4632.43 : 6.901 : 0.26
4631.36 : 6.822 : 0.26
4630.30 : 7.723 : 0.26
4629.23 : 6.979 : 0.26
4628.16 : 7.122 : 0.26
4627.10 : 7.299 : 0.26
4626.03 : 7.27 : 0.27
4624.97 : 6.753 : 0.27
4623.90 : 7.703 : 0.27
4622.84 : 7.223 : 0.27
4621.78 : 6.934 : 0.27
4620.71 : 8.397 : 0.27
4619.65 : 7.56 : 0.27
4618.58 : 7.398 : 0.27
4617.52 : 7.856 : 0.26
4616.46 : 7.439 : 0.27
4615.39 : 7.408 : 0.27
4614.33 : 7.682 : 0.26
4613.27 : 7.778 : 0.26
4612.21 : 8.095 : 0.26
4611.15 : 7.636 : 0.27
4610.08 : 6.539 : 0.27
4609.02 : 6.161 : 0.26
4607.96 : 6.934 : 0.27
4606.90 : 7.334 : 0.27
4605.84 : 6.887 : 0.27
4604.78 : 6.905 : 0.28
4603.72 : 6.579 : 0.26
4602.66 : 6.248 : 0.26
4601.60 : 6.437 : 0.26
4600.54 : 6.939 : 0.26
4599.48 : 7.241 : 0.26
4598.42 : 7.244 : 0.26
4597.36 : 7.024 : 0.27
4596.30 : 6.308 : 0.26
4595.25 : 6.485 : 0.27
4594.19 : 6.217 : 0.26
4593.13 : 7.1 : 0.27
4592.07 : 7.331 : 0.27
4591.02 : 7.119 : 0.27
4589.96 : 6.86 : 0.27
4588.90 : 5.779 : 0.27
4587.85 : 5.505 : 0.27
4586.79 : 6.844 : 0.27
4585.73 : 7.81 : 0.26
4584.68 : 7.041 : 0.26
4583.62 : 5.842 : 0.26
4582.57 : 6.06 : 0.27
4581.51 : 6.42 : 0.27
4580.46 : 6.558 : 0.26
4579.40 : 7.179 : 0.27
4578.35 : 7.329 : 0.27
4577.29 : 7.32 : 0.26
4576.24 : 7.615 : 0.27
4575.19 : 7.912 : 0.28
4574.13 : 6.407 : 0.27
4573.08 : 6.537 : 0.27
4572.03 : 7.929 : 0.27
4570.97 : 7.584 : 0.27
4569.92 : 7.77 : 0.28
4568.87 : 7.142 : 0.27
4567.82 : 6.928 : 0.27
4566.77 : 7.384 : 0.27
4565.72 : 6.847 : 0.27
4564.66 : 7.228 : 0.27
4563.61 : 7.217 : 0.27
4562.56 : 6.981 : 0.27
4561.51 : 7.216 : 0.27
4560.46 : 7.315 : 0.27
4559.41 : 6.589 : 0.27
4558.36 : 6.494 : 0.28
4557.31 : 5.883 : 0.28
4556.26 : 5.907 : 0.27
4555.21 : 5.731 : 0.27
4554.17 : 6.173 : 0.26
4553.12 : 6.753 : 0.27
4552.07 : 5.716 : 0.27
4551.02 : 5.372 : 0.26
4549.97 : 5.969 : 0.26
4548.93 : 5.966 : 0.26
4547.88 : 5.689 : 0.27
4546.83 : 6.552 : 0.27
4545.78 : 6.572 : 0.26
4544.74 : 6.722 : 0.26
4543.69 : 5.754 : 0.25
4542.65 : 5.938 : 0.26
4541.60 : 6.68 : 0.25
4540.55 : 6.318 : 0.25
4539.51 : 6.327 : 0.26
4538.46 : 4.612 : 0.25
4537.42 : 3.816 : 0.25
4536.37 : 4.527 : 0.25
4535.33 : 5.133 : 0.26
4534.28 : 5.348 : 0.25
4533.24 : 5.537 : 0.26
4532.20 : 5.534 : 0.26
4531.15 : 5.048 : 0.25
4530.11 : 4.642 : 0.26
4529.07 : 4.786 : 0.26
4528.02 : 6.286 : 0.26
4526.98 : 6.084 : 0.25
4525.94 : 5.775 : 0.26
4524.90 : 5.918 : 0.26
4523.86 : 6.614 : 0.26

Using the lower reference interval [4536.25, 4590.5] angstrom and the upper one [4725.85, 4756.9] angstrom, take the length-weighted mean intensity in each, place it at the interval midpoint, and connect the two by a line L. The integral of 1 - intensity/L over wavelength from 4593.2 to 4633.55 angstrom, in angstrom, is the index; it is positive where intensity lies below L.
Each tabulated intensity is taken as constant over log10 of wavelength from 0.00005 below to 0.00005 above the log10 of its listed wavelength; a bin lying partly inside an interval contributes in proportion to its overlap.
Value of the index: -2.9 angstrom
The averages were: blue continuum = 6.53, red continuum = 6.95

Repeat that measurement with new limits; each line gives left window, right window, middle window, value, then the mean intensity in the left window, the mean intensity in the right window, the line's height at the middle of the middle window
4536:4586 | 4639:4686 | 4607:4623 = -1.7 angstrom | 6.54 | 6.83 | 6.69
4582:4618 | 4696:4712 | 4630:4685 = 0.6 angstrom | 6.9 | 6.98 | 6.95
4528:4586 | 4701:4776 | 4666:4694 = -0.3 angstrom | 6.35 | 6.74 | 6.61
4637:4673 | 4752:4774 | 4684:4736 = -2.7 angstrom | 6.88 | 6.23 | 6.55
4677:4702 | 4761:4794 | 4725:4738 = -1.4 angstrom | 6.71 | 5.54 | 6.15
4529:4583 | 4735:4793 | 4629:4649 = -1.9 angstrom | 6.34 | 6.2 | 6.29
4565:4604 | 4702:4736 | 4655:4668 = -0.8 angstrom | 6.89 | 6.99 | 6.95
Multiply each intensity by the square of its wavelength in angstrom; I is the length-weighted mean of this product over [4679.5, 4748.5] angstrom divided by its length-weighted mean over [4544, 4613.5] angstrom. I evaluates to 1.08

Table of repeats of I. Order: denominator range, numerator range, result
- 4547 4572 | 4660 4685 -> 1.11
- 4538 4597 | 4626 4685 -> 1.08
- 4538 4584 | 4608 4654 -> 1.10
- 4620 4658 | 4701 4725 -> 1.05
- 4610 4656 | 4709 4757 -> 1.03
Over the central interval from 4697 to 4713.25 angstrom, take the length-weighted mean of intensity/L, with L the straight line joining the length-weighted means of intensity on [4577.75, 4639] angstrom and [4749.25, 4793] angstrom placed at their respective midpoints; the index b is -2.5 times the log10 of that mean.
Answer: -0.101 mag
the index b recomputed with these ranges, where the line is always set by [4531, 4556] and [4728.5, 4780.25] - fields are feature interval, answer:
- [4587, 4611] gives -0.131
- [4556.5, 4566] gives -0.175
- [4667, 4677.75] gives -0.079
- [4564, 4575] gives -0.226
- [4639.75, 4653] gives -0.093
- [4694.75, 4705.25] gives -0.114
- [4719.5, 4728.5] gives -0.111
